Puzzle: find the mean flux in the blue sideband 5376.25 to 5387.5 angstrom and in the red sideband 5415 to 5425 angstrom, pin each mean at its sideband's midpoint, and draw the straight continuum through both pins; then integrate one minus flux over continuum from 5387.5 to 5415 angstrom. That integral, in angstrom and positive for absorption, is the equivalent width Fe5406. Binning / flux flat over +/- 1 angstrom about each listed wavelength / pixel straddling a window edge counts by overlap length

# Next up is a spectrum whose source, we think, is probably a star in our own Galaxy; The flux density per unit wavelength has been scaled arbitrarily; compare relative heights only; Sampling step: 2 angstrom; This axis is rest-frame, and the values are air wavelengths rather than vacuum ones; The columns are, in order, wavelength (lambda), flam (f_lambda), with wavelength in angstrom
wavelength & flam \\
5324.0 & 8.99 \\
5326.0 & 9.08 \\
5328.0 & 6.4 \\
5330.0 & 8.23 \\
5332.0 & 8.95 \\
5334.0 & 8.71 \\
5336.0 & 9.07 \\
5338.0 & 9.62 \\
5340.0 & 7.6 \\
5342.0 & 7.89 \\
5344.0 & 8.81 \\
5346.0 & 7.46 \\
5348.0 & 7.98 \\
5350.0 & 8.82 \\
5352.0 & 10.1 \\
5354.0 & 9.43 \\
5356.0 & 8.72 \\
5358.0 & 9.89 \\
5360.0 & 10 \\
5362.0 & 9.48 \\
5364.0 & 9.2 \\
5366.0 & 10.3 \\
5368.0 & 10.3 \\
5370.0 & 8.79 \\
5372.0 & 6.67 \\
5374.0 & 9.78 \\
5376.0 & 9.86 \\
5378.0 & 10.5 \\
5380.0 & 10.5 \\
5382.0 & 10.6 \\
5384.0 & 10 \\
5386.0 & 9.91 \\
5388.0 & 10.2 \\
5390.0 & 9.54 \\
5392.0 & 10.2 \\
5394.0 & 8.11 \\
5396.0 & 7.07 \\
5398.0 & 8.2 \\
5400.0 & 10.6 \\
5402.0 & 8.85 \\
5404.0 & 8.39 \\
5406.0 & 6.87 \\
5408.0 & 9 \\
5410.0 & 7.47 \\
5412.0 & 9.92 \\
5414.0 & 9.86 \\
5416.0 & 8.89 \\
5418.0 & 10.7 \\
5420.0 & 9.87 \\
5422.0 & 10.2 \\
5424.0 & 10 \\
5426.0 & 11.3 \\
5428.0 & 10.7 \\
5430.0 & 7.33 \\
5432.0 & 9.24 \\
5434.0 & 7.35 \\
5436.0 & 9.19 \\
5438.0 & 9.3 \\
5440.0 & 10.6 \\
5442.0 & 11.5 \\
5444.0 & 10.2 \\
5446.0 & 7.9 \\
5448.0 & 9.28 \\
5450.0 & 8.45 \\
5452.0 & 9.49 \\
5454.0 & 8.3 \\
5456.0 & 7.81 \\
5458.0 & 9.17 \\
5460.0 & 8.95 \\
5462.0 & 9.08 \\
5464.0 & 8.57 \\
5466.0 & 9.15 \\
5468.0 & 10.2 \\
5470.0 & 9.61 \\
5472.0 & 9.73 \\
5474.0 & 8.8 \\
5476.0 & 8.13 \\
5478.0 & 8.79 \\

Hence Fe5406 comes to 3.4 angstrom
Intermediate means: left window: 10.3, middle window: 8.85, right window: 9.93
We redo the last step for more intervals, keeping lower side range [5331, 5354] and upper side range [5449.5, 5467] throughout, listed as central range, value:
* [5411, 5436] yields -2.4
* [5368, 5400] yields -2.5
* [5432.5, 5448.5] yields -1.2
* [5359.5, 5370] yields -1.3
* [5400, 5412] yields 0.4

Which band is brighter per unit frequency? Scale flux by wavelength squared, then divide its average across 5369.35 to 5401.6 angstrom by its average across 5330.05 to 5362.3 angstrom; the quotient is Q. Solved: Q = 1.08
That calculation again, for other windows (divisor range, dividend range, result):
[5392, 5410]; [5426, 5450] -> 1.13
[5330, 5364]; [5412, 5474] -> 1.09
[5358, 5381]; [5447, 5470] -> 0.97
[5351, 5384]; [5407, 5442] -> 1.01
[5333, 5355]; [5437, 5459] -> 1.11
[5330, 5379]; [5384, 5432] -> 1.04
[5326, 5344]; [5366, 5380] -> 1.15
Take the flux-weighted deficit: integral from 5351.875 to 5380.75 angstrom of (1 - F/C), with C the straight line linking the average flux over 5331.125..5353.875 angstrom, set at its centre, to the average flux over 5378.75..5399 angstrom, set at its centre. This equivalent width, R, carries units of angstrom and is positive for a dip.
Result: -1.5 angstrom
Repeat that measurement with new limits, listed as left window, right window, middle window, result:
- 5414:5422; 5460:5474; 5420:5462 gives 1.29 angstrom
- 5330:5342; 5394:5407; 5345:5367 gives -1.70 angstrom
